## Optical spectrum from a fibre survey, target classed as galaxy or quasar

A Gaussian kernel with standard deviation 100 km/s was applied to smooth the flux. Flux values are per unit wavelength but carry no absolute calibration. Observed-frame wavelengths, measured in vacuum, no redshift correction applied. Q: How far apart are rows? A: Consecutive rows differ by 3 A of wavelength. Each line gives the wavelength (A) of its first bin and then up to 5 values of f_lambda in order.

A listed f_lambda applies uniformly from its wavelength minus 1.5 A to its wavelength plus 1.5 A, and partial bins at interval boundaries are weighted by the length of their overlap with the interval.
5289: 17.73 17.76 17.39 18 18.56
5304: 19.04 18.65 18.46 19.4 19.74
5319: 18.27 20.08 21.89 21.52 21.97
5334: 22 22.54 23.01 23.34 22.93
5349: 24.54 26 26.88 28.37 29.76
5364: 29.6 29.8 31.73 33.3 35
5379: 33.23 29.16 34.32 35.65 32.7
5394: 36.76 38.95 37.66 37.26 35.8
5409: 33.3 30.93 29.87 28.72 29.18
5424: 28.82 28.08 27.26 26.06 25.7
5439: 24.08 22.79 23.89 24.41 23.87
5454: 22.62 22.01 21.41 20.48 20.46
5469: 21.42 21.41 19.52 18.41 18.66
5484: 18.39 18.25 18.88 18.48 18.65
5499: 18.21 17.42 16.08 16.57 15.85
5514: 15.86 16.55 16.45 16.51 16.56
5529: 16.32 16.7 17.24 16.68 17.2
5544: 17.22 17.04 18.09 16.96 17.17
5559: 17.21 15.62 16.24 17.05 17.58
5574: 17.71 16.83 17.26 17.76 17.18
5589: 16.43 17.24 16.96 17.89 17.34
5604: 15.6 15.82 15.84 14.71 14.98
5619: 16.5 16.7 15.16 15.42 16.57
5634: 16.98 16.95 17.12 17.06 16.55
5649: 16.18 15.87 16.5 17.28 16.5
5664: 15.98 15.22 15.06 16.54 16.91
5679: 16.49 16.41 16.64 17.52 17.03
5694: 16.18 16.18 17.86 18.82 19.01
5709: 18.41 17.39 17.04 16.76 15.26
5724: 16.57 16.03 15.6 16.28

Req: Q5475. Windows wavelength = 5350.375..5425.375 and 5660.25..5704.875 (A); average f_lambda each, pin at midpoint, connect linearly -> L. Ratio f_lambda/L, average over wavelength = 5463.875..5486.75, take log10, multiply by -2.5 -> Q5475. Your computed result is 0.364 mag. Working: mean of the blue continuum 32.1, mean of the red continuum 16.6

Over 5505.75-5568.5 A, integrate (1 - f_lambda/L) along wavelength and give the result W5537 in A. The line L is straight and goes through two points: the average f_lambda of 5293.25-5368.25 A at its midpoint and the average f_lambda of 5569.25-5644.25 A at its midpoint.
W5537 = 4.75 A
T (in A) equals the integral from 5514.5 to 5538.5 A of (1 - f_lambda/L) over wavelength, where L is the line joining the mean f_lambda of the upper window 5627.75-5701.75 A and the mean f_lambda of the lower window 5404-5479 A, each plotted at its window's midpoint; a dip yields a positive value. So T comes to 5.89 A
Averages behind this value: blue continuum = 25.3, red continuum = 16.5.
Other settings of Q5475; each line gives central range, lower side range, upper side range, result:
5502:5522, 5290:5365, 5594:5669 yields 0.14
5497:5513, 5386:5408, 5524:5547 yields 0.25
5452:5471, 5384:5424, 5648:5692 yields 0.36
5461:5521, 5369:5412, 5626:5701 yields 0.46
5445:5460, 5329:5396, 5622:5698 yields 0.09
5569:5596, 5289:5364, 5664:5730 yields 0.07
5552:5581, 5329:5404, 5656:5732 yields 0.27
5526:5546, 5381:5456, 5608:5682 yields 0.33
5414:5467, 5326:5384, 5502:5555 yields -0.14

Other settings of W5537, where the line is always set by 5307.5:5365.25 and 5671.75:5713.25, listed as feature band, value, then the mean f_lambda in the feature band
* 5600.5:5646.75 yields 5.5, 16.2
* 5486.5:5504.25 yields 1.9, 18.2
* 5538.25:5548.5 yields 1.3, 17.1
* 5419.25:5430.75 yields -3.6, 28.4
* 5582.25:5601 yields 1.7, 17.2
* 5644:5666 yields 1.8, 16.4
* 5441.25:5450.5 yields -1.1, 23.8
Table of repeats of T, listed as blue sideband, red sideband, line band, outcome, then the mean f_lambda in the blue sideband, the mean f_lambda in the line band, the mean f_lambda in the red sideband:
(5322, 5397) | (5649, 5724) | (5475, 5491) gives 3.5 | 28.2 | 18.6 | 16.8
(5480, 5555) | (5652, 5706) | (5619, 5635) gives 0.7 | 17.2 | 16.2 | 16.7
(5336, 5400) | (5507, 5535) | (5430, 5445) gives -0.6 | 30.1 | 24.8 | 16.4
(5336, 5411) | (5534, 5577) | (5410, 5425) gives -1.1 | 30.9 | 29.7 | 17.1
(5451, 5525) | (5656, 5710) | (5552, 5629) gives 5.2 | 18.8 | 16.6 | 16.9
